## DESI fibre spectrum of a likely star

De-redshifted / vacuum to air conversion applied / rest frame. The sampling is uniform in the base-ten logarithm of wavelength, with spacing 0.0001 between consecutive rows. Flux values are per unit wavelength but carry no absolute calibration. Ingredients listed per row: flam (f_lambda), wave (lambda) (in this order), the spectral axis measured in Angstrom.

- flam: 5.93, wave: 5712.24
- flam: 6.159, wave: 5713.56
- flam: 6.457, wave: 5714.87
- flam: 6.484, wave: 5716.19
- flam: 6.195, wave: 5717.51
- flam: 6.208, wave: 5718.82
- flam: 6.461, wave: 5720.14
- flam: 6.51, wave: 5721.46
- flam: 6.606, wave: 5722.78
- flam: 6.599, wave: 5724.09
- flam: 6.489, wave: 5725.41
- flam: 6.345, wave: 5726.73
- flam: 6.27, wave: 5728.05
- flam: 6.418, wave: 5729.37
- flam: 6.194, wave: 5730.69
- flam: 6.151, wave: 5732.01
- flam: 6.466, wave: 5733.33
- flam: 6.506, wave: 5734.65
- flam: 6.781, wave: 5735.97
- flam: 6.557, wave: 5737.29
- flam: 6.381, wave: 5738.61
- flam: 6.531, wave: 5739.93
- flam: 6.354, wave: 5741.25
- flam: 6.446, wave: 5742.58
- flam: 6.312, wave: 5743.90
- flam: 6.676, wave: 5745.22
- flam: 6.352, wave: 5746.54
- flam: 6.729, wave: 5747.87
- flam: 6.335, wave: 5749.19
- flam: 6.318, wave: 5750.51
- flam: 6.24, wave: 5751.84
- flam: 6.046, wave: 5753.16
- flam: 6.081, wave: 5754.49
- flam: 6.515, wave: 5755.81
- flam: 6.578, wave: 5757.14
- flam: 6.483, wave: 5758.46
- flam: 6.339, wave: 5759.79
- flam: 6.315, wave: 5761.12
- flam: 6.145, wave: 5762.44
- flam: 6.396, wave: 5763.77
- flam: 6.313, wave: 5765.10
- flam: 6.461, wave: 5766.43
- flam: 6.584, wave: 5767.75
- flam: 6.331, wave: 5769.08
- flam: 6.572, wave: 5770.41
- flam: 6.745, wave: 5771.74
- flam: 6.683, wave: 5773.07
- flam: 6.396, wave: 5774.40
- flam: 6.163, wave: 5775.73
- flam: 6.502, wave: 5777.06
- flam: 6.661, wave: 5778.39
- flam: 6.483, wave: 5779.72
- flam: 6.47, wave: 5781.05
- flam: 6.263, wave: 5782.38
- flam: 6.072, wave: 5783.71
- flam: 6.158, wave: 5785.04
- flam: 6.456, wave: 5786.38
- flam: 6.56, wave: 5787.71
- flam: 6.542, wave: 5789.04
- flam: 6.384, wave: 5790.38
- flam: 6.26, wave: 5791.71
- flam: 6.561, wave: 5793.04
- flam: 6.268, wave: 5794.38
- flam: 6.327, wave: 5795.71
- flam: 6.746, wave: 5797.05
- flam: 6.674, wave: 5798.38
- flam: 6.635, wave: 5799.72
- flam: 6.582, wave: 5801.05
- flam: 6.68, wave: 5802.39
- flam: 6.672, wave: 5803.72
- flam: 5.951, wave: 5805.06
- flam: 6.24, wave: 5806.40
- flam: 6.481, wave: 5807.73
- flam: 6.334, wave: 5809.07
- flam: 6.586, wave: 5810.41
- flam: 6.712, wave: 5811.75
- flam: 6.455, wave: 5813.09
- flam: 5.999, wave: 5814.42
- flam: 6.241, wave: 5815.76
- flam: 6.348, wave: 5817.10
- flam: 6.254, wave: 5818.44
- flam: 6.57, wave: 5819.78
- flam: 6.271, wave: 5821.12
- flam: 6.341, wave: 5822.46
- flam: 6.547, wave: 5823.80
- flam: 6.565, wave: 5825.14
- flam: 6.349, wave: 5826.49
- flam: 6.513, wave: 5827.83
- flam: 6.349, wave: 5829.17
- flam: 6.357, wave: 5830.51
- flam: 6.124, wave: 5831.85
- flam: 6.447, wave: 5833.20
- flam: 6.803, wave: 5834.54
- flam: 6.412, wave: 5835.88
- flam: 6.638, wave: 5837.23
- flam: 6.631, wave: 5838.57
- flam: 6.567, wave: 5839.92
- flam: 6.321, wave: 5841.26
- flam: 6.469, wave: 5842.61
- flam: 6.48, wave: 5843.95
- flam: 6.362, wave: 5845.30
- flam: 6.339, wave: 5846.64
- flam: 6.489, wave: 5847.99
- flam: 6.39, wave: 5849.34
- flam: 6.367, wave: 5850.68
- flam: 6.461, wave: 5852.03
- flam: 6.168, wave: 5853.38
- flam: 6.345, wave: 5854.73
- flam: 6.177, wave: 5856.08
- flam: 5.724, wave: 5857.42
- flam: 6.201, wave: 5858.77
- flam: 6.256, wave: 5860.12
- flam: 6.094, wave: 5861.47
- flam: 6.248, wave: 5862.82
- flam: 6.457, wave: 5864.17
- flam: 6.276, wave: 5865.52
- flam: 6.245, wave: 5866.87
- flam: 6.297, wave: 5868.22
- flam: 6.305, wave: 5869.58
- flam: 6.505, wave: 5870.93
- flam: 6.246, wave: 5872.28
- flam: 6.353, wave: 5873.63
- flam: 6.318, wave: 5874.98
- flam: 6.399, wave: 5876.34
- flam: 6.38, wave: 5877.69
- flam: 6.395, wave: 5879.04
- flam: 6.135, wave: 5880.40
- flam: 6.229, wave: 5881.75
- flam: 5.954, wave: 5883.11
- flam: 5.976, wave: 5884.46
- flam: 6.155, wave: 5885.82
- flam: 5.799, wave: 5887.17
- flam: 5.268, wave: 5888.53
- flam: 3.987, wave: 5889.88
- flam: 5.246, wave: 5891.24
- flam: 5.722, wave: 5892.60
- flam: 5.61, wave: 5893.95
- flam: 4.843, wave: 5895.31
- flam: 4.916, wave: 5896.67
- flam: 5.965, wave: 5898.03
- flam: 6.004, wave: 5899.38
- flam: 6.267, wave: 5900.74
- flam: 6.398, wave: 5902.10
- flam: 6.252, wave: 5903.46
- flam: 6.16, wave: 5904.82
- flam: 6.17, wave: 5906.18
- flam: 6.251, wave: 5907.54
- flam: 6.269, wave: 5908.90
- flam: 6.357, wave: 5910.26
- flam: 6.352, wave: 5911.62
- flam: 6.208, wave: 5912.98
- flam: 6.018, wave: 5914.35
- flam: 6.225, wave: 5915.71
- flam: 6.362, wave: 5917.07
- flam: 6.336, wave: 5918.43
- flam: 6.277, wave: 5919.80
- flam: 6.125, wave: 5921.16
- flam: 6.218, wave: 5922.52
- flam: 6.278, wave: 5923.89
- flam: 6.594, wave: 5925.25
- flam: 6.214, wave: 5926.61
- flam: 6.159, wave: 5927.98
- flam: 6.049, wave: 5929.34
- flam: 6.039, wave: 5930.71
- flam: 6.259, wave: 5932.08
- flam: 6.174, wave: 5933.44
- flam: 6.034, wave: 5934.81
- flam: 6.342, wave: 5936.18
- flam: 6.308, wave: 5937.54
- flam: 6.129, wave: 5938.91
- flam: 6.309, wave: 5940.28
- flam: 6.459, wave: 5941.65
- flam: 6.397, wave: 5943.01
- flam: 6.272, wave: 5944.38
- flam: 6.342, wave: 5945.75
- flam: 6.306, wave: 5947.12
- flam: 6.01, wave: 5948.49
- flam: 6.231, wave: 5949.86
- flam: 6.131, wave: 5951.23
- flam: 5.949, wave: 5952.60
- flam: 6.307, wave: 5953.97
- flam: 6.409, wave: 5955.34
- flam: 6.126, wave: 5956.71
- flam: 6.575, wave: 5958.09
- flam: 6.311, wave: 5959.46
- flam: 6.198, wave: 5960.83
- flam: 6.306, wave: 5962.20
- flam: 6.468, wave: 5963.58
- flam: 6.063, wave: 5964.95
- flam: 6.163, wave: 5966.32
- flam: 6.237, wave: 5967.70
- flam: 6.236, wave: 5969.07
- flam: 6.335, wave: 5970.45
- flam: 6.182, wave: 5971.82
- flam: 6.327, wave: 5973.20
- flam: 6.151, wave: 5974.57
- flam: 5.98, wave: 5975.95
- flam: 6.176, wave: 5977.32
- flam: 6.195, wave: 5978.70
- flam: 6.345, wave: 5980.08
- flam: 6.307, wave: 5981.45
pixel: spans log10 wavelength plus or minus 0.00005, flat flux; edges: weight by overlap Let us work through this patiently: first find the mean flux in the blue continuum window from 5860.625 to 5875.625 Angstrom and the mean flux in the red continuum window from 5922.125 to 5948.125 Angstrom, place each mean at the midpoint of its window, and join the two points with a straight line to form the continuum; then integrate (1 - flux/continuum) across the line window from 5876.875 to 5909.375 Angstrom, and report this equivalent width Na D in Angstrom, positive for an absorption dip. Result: 2.3 Angstrom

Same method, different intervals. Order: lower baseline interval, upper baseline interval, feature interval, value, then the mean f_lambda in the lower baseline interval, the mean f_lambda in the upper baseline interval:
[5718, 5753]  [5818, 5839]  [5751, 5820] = 0.28 Angstrom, 6.43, 6.45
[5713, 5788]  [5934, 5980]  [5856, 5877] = 0.19 Angstrom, 6.41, 6.24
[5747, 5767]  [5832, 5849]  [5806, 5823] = 0.17 Angstrom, 6.35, 6.48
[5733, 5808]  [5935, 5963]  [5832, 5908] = 2.43 Angstrom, 6.43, 6.27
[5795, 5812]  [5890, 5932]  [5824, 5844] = -0.31 Angstrom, 6.5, 6.04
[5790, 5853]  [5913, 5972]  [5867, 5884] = 0.17 Angstrom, 6.44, 6.24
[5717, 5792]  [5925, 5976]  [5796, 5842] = -0.70 Angstrom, 6.41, 6.24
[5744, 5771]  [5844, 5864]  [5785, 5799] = -0.25 Angstrom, 6.39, 6.27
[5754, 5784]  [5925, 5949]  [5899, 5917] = 0.11 Angstrom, 6.42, 6.24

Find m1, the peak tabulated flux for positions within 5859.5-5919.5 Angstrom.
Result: 6.505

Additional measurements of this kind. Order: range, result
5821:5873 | 6.803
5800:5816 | 6.712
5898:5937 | 6.594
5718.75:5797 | 6.781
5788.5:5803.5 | 6.746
